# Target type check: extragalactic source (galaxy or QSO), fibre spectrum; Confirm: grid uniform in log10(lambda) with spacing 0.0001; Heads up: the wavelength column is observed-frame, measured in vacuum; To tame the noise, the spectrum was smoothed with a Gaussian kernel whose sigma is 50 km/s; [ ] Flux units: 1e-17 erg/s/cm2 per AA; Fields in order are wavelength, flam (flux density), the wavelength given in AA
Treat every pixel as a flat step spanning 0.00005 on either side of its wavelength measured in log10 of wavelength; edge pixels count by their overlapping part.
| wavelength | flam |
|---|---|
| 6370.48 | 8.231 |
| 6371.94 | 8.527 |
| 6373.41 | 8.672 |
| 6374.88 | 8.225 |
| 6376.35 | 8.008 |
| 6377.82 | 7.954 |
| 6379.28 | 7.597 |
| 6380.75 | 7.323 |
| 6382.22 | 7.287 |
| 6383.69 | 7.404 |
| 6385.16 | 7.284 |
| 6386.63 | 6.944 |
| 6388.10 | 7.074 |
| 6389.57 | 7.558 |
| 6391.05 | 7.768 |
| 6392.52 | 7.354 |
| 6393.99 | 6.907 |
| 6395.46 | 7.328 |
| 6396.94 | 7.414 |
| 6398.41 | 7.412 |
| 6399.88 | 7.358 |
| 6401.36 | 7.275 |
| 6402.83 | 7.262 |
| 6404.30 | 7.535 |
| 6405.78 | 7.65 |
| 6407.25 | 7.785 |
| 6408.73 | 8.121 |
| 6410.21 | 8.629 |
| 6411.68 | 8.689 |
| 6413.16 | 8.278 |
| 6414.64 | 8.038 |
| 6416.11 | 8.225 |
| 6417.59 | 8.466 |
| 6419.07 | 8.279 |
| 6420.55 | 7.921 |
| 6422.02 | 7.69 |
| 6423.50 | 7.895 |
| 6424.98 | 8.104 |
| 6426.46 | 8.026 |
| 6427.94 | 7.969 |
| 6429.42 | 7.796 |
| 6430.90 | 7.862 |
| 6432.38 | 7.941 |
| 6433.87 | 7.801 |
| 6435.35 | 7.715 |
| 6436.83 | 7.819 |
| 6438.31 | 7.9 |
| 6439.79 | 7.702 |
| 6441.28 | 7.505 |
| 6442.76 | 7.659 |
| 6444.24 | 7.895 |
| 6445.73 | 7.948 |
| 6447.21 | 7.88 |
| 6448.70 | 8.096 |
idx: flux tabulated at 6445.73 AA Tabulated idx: 7.948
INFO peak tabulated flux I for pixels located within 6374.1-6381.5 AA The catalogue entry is 8.225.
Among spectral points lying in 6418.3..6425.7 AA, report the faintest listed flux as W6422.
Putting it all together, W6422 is 7.69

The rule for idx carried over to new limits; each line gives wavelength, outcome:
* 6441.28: 7.505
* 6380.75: 7.323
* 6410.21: 8.629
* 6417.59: 8.466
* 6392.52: 7.354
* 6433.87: 7.801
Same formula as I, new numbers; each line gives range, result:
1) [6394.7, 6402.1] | 7.414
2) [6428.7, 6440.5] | 7.941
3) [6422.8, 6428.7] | 8.104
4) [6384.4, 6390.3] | 7.558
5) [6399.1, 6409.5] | 8.121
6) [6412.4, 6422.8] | 8.466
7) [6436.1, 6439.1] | 7.9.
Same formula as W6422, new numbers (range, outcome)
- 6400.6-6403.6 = 7.262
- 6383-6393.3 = 6.944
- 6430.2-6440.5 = 7.702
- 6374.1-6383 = 7.287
